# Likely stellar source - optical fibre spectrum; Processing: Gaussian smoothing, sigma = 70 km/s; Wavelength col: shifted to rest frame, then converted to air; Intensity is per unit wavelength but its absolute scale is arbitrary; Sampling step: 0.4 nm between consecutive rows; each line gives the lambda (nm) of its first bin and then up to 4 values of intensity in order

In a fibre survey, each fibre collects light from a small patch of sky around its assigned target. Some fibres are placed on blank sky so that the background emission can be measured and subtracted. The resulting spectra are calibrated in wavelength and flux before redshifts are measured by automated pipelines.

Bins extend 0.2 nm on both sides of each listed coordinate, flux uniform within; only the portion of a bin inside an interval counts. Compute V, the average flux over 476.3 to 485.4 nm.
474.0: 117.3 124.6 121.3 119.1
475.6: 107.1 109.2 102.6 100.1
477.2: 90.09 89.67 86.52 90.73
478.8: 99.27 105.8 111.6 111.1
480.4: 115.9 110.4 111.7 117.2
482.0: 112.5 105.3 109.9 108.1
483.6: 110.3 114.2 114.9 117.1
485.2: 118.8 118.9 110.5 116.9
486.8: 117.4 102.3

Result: 107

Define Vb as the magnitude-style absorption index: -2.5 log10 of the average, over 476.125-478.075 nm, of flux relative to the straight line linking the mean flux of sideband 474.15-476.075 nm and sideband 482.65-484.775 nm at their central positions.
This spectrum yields 0.22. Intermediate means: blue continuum 117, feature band 94.9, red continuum 112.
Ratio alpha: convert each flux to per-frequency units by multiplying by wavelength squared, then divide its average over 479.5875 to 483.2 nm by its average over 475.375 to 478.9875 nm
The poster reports 1.17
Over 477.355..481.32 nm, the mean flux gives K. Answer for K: 103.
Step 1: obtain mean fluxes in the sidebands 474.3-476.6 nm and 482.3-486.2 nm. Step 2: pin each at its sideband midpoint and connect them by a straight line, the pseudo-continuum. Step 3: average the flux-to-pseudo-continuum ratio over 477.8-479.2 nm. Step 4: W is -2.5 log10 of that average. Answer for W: 0.20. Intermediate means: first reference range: 114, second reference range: 113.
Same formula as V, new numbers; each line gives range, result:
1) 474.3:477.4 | 109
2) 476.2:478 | 94.6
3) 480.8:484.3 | 111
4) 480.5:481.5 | 112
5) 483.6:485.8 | 116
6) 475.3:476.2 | 109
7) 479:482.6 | 111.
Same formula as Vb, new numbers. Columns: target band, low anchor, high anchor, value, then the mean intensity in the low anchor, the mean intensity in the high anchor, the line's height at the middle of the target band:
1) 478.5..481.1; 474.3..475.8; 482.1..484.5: 0.05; 118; 110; 113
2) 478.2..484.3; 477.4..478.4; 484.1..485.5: -0.07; 88.6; 117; 102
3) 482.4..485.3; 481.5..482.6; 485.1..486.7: 0.01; 111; 116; 114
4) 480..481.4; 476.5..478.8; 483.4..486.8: -0.11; 92.6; 115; 102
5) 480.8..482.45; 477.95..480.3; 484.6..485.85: -0.03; 102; 118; 109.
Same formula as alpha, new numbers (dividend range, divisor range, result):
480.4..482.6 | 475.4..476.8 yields 1.08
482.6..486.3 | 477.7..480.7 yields 1.13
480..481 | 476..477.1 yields 1.13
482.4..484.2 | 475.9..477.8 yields 1.16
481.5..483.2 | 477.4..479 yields 1.23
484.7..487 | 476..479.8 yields 1.23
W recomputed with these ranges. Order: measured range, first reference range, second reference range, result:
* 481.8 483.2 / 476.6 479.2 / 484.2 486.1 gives -0.01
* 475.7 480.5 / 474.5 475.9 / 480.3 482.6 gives 0.13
